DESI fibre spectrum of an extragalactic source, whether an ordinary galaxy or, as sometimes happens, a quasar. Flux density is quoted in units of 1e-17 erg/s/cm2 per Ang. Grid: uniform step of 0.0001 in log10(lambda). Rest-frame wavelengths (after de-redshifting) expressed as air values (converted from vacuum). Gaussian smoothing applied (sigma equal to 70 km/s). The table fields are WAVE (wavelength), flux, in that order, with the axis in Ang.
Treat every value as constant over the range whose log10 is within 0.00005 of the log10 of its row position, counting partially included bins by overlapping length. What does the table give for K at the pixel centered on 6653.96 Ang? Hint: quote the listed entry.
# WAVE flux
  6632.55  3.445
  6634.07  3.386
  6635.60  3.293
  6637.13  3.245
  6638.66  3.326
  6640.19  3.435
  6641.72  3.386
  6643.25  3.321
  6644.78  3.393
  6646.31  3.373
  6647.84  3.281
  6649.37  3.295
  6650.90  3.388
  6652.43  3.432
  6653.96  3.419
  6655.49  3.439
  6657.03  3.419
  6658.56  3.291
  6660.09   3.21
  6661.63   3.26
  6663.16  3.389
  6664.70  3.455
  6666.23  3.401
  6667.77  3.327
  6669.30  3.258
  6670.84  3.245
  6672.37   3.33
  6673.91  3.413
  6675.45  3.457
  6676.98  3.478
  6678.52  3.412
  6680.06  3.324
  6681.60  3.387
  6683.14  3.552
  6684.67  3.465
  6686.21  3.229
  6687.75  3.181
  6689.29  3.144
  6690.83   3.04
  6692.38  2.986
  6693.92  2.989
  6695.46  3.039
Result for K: 3.419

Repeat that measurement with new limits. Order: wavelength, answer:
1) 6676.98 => 3.478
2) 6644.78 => 3.393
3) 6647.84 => 3.281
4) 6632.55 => 3.445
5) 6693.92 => 2.989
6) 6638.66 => 3.326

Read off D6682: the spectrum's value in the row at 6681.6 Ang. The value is 3.387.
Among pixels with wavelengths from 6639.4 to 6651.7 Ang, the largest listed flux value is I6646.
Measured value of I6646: 3.435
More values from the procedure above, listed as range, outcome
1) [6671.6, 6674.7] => 3.413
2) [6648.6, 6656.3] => 3.439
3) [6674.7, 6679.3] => 3.478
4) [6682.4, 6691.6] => 3.552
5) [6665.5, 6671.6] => 3.401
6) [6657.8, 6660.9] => 3.291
